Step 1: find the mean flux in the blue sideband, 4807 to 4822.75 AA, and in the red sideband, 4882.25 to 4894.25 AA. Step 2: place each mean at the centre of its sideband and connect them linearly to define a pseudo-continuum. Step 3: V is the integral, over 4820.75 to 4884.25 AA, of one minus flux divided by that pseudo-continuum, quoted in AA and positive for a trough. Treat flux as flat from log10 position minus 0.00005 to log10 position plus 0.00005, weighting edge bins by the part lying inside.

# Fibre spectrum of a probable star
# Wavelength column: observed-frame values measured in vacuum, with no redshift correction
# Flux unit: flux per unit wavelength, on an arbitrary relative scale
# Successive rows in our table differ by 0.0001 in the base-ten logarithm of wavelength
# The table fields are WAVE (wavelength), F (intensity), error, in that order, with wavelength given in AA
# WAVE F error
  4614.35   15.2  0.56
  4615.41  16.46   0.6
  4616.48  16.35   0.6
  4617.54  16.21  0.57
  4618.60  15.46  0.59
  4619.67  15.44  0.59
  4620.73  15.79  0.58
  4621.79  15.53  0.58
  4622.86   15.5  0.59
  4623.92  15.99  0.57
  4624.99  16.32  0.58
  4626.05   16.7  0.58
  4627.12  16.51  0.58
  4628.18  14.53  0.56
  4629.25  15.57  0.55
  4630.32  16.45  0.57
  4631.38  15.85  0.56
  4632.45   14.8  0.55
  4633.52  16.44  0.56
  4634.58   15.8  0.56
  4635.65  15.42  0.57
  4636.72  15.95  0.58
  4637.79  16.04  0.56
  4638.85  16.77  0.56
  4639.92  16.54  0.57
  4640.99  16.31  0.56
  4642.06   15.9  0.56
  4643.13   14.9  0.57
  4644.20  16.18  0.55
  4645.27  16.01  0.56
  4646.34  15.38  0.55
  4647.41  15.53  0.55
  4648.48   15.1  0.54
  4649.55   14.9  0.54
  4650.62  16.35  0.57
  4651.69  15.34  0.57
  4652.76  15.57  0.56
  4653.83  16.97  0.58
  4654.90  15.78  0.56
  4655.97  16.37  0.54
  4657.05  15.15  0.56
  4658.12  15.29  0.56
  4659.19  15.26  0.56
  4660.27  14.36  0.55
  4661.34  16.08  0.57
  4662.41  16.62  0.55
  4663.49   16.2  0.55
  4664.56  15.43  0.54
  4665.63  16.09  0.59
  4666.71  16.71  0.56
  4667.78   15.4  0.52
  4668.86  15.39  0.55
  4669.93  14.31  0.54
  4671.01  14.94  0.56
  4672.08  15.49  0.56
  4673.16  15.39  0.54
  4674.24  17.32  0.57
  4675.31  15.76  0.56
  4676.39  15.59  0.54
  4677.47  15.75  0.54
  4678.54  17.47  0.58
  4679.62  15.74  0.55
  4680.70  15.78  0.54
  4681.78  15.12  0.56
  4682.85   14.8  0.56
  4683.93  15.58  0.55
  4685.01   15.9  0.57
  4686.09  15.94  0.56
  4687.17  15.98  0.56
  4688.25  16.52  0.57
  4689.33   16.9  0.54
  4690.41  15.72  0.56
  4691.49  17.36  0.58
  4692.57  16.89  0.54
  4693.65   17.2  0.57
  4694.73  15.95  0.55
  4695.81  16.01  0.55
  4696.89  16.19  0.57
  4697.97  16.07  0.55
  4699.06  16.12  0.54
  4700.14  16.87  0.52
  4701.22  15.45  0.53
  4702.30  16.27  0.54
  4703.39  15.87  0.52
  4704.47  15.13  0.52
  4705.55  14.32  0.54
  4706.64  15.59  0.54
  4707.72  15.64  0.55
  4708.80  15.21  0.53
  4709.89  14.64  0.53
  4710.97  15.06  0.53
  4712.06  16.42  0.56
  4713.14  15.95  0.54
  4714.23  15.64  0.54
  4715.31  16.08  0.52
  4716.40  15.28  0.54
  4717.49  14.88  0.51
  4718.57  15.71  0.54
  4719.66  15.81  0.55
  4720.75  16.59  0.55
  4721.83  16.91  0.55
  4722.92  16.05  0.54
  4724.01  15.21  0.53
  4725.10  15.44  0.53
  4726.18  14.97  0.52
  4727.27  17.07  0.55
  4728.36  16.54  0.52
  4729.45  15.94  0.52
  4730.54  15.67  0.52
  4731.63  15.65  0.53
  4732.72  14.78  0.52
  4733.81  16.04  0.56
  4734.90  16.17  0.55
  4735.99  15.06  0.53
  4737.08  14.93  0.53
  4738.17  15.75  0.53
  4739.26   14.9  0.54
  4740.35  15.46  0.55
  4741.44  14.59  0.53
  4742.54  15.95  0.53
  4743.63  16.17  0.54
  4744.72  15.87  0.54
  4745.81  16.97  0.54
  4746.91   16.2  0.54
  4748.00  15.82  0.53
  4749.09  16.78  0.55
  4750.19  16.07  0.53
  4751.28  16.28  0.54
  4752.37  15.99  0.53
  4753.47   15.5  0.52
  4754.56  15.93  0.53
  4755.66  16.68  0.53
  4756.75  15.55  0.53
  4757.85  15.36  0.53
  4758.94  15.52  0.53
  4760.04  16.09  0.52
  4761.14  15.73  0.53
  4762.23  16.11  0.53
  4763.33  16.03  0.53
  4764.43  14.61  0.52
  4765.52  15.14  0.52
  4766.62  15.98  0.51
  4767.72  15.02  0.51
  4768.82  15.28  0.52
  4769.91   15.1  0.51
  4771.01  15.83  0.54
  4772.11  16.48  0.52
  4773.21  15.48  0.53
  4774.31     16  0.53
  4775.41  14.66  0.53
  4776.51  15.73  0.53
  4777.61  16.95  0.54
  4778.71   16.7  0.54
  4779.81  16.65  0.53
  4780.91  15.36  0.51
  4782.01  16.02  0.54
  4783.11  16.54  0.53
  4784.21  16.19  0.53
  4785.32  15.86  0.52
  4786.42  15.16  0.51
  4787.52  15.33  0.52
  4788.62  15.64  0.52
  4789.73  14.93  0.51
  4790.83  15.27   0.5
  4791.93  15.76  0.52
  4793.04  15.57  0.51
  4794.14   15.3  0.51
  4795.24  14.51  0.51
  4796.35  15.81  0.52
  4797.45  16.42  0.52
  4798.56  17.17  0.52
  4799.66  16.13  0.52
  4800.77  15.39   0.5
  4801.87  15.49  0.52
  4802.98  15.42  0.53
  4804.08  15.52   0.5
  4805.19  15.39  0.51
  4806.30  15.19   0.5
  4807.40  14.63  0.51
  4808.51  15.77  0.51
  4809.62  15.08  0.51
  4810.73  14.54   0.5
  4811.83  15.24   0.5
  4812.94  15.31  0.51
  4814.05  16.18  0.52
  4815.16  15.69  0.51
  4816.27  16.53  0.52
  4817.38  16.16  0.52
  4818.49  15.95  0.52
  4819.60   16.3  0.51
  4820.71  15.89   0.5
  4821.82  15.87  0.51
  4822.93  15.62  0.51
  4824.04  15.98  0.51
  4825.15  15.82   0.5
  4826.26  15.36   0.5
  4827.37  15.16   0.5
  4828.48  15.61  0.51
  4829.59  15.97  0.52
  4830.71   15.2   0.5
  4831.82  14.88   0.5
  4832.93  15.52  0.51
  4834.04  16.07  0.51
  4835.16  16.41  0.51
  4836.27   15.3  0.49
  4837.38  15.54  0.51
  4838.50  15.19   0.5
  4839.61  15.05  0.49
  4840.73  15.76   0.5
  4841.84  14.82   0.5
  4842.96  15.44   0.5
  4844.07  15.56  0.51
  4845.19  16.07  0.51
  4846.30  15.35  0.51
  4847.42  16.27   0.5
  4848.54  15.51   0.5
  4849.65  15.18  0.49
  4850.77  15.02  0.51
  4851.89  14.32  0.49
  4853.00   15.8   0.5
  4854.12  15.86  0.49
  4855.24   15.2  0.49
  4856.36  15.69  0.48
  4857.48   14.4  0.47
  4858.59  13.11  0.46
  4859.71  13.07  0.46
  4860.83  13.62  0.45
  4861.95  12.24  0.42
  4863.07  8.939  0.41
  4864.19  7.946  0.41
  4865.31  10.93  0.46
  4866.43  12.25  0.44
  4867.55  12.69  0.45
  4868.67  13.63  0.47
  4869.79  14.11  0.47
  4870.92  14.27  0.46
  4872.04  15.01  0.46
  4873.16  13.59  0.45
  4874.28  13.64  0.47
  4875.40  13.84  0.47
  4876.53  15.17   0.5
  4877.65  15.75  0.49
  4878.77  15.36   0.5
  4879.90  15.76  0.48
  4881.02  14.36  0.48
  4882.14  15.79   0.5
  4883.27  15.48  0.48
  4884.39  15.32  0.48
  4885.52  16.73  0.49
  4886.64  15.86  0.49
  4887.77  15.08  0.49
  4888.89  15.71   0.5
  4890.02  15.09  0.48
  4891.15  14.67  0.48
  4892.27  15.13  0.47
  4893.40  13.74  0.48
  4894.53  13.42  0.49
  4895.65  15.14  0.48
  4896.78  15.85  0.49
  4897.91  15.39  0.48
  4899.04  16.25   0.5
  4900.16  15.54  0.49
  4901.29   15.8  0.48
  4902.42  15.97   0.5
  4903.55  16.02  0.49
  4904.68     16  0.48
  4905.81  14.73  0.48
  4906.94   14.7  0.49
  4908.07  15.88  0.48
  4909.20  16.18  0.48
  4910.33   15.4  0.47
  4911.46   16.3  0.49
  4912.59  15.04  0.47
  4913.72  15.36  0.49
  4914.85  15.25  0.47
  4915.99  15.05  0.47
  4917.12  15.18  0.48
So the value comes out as 3.16 AA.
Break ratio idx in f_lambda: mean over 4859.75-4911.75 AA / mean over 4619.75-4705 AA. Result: 0.92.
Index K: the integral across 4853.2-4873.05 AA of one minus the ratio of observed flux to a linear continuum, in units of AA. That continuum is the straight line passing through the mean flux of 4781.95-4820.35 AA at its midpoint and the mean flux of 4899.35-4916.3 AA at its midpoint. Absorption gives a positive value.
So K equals 3.1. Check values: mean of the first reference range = 15.6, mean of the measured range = 13.2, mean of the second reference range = 15.6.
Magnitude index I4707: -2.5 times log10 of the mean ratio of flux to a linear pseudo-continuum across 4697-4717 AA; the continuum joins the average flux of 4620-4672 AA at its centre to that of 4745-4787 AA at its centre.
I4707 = 0.01 mag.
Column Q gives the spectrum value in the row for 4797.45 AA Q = 16.42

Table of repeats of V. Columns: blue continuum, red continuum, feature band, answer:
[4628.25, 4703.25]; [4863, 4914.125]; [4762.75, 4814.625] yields -1.2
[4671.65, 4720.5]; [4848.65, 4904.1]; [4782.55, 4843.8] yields -2.6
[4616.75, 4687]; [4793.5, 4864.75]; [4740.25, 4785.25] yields -1.4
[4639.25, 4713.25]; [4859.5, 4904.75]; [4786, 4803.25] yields -0.7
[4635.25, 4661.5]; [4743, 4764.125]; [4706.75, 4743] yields 0.7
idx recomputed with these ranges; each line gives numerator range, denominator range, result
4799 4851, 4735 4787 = 0.99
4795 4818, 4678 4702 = 0.97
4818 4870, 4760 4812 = 0.94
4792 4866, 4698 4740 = 0.96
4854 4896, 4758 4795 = 0.90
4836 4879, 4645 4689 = 0.91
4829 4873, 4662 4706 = 0.91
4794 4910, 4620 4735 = 0.95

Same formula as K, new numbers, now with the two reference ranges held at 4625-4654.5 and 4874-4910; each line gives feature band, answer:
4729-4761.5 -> -0.3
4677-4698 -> -0.5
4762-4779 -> -0.1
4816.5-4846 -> -0.4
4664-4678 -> 0.1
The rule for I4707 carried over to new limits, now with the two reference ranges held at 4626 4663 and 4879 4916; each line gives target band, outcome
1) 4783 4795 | 0.002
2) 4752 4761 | -0.014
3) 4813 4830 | -0.024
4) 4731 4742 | 0.022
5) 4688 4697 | -0.057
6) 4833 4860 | 0.014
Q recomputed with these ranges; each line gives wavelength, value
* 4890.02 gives 15.09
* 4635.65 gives 15.42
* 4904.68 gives 16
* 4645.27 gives 16.01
